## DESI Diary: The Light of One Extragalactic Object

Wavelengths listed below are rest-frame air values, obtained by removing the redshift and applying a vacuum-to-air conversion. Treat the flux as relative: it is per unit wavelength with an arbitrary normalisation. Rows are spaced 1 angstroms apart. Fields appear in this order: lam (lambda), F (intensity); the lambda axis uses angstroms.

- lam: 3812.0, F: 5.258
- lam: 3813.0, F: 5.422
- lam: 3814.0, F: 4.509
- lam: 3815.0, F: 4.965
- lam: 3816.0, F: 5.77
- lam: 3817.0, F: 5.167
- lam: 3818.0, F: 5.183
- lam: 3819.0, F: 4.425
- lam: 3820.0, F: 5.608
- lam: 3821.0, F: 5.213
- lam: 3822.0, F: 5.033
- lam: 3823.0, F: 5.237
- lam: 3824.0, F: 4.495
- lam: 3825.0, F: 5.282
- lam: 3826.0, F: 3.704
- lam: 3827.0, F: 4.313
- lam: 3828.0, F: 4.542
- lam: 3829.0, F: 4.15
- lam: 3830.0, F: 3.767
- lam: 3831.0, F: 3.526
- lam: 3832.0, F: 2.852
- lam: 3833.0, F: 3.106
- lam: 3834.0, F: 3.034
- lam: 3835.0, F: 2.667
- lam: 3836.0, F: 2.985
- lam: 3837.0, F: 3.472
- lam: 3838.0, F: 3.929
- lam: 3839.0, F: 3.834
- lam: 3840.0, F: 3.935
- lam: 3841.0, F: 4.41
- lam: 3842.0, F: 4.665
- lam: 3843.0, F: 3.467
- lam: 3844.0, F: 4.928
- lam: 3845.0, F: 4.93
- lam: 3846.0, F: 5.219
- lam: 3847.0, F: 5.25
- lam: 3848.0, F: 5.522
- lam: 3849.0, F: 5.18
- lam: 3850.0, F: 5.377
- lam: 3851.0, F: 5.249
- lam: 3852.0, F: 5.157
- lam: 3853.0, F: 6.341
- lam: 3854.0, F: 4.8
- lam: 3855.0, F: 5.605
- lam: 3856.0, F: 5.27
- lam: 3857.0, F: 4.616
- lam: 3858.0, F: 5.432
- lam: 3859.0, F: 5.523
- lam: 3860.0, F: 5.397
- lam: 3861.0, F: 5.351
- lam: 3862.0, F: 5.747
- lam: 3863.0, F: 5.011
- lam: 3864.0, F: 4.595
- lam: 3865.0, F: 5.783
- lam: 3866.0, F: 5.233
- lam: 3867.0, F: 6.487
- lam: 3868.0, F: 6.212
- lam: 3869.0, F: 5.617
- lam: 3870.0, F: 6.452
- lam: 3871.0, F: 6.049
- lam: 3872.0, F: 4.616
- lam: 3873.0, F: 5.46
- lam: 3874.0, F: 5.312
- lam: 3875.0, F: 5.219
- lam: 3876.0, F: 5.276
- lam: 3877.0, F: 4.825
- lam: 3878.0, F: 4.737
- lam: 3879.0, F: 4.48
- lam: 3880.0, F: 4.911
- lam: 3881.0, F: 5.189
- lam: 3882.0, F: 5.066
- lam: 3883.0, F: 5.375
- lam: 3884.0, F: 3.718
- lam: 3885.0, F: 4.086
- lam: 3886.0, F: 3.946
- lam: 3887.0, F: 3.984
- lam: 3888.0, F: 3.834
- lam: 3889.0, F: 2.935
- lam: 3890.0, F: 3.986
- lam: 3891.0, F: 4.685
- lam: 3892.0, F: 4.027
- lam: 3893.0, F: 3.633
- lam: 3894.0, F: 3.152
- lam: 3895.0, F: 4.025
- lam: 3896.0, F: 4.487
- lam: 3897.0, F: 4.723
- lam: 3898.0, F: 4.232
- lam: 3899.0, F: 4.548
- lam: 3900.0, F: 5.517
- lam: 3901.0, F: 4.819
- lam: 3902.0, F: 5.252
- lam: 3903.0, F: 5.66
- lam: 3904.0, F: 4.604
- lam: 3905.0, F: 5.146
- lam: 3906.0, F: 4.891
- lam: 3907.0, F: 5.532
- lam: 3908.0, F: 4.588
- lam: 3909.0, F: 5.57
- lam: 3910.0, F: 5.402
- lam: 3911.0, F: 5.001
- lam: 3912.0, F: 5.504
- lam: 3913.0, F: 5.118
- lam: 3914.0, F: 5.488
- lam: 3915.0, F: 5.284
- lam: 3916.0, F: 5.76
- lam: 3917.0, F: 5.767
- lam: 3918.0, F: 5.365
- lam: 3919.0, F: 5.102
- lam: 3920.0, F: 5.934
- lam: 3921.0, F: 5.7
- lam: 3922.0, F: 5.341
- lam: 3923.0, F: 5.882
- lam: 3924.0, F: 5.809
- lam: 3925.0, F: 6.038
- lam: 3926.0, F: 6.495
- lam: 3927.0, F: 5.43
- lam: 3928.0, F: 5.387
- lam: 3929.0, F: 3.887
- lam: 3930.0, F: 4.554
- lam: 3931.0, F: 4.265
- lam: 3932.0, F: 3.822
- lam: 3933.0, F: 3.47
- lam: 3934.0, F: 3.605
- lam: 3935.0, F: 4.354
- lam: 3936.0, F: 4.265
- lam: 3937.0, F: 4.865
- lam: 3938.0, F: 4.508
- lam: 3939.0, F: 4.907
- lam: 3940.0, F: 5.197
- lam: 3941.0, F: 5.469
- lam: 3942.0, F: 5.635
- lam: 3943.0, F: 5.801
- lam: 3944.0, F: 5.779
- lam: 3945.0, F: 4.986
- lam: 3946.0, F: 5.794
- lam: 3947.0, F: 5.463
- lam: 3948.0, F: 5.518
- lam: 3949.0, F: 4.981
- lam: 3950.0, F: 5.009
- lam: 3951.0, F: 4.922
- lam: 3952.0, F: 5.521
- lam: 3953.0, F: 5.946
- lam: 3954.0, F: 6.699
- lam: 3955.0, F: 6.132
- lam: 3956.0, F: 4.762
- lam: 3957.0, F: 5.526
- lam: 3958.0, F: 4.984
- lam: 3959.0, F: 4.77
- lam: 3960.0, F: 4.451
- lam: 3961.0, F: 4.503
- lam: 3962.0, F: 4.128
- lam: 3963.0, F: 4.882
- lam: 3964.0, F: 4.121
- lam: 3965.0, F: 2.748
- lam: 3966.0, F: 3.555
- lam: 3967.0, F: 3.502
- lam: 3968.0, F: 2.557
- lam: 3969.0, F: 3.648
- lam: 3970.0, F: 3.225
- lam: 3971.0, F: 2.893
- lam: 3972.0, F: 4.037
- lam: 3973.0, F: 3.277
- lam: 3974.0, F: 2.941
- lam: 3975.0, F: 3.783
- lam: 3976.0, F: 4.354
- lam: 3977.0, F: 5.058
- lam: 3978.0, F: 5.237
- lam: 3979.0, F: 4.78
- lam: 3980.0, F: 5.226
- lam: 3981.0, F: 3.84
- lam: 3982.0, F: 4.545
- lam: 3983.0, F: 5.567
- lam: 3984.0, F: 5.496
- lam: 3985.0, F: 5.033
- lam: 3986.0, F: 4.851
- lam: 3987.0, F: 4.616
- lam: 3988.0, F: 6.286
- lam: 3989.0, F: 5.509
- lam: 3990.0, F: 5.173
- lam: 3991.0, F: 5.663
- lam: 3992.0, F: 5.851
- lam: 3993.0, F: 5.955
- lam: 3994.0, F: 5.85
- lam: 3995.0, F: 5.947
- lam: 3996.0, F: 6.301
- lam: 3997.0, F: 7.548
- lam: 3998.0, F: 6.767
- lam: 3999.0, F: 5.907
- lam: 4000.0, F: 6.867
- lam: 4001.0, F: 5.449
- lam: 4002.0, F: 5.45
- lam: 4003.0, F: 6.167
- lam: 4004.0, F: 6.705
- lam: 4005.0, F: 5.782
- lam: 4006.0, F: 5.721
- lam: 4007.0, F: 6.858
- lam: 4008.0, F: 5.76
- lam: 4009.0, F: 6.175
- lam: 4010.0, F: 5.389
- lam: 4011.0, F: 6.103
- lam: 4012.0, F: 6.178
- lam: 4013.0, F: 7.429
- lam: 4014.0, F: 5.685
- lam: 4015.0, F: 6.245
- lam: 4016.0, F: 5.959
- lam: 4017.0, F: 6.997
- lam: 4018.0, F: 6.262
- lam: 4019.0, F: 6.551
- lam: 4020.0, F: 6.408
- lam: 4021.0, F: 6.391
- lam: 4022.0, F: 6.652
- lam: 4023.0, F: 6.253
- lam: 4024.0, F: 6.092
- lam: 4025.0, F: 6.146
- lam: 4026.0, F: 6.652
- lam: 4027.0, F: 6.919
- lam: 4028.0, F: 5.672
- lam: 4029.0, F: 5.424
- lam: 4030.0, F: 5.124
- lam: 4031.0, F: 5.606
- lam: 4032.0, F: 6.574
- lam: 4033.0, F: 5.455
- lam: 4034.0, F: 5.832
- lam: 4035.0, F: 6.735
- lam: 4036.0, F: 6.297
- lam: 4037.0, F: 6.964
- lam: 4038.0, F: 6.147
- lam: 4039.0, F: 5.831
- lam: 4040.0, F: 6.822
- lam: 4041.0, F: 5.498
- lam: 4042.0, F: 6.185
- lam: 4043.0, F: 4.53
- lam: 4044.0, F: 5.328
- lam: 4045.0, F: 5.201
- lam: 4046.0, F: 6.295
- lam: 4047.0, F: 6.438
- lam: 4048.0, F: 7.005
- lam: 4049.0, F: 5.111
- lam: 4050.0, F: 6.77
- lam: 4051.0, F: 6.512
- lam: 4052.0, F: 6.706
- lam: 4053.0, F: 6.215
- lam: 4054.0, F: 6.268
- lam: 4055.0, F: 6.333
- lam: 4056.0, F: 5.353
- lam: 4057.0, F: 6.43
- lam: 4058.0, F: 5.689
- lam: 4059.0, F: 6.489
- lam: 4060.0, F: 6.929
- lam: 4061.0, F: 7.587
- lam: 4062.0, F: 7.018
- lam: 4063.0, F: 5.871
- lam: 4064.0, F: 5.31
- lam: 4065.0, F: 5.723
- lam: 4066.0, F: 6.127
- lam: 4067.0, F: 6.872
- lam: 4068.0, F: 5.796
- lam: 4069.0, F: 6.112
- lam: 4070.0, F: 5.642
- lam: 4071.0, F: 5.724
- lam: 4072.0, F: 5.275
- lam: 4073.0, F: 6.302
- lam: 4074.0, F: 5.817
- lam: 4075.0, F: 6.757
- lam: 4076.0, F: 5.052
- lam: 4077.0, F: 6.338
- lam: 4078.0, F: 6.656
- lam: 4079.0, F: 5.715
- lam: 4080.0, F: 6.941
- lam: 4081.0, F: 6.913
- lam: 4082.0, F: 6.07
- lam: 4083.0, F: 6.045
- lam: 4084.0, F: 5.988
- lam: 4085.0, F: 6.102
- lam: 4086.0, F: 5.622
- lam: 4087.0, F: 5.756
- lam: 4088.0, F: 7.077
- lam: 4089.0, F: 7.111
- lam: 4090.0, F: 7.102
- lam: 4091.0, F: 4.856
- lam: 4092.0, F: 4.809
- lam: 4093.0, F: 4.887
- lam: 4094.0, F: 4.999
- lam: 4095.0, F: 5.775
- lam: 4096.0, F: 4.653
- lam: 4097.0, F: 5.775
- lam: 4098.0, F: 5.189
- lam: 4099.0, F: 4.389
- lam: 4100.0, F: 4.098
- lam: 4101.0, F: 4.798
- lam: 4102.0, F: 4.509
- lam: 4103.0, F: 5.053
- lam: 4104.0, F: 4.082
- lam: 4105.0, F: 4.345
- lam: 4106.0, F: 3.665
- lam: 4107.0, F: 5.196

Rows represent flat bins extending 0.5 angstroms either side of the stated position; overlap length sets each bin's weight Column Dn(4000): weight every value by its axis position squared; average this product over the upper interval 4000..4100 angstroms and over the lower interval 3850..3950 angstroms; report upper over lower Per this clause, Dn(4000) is 1.29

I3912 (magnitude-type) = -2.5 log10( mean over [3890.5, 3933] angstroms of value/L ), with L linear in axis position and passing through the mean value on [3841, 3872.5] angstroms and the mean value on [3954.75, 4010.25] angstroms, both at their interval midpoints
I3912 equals 0.04 mag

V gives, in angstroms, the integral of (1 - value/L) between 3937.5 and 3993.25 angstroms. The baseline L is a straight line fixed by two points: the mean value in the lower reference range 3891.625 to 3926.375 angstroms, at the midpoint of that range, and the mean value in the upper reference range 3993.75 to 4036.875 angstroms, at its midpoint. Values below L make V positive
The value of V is 8.6 angstroms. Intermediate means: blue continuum 5.12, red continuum 6.2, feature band 4.81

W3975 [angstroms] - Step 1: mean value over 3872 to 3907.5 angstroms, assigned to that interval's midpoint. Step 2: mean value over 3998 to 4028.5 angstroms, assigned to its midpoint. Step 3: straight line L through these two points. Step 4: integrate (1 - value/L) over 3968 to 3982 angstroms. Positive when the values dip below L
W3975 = 4.3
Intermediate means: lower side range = 4.61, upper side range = 6.24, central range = 3.99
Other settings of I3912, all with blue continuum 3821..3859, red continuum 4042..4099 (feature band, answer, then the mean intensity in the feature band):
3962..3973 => 0.45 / 3.53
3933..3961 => 0.01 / 5.14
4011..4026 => -0.13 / 6.38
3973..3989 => 0.14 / 4.75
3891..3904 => 0.08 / 4.52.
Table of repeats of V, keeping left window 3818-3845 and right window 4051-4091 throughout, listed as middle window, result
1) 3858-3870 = -3.14 angstroms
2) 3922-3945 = 0.16 angstroms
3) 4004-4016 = -0.96 angstroms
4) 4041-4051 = 0.18 angstroms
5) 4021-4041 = -1.00 angstroms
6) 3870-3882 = -1.68 angstroms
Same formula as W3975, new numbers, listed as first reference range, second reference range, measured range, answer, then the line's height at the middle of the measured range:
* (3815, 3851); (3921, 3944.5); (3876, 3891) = 1.0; 4.72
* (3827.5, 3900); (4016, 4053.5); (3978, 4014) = 0.2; 5.81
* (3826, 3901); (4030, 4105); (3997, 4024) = -3.4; 5.55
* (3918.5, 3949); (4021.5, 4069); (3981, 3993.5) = 0.6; 5.6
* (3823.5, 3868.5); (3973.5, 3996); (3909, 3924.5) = -1.9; 4.89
